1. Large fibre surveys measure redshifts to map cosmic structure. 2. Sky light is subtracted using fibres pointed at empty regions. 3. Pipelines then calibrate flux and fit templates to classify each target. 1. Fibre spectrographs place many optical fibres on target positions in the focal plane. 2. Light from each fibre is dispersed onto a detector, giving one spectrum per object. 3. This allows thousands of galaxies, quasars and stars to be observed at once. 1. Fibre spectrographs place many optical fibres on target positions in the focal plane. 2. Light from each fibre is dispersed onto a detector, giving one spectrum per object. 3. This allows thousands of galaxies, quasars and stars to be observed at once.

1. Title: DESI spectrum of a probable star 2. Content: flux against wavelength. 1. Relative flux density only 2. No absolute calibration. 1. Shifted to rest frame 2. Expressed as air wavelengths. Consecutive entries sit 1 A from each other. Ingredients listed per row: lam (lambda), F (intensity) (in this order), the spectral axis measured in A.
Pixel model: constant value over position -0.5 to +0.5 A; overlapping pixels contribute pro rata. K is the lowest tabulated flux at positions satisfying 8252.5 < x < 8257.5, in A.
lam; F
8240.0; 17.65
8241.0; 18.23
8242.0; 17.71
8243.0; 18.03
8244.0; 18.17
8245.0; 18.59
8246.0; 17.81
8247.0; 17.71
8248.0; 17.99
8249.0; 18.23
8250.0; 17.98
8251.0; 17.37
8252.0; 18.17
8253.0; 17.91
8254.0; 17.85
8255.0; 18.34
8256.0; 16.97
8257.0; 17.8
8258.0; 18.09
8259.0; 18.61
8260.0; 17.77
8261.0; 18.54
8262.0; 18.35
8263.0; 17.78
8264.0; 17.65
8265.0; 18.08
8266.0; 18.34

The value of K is 16.97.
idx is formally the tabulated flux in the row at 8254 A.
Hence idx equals 17.85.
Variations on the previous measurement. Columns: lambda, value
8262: 18.35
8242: 17.71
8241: 18.23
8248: 17.99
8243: 18.03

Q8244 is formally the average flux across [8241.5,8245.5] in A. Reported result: 18.1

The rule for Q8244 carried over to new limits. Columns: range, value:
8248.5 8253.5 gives 17.9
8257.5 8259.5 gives 18.4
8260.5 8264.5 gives 18.1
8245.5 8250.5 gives 17.9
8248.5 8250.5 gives 18.1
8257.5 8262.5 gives 18.3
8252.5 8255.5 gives 18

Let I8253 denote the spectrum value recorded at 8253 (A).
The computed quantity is 17.91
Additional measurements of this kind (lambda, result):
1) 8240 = 17.65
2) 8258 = 18.09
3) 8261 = 18.54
